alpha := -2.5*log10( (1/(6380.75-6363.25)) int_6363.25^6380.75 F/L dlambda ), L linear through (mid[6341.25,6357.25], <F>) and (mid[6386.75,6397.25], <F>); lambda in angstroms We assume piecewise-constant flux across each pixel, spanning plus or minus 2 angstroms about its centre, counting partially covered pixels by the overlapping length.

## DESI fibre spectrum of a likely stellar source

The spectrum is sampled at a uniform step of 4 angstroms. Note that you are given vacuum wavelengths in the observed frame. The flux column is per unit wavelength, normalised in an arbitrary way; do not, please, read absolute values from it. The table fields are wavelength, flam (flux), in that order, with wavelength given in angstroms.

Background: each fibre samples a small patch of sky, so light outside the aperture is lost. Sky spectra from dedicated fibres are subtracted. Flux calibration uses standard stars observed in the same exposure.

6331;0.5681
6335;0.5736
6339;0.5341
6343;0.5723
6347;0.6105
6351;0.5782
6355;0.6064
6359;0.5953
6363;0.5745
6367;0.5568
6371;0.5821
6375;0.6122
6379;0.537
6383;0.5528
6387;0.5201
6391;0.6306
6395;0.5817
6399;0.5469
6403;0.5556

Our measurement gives 0.03 mag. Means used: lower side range 0.592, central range 0.573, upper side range 0.586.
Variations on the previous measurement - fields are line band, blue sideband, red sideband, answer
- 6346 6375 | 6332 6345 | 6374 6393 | -0.04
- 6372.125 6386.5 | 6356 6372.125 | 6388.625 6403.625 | 0.03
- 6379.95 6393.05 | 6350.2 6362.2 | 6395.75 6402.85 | 0.00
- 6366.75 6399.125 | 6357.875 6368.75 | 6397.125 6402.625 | -0.02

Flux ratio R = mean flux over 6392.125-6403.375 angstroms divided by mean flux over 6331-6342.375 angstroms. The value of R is 1.0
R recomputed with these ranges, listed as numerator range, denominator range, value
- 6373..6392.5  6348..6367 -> 0.97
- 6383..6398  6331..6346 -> 1.01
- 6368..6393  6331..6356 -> 0.99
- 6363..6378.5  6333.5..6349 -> 1.01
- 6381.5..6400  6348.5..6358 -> 0.96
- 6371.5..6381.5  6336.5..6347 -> 1.02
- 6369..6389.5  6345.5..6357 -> 0.94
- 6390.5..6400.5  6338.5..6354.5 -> 1.00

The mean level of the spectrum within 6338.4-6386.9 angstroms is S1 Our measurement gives 0.575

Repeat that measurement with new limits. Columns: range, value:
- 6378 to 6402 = 0.562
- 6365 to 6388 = 0.562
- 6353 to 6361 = 0.601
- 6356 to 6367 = 0.582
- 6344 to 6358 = 0.596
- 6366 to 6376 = 0.584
